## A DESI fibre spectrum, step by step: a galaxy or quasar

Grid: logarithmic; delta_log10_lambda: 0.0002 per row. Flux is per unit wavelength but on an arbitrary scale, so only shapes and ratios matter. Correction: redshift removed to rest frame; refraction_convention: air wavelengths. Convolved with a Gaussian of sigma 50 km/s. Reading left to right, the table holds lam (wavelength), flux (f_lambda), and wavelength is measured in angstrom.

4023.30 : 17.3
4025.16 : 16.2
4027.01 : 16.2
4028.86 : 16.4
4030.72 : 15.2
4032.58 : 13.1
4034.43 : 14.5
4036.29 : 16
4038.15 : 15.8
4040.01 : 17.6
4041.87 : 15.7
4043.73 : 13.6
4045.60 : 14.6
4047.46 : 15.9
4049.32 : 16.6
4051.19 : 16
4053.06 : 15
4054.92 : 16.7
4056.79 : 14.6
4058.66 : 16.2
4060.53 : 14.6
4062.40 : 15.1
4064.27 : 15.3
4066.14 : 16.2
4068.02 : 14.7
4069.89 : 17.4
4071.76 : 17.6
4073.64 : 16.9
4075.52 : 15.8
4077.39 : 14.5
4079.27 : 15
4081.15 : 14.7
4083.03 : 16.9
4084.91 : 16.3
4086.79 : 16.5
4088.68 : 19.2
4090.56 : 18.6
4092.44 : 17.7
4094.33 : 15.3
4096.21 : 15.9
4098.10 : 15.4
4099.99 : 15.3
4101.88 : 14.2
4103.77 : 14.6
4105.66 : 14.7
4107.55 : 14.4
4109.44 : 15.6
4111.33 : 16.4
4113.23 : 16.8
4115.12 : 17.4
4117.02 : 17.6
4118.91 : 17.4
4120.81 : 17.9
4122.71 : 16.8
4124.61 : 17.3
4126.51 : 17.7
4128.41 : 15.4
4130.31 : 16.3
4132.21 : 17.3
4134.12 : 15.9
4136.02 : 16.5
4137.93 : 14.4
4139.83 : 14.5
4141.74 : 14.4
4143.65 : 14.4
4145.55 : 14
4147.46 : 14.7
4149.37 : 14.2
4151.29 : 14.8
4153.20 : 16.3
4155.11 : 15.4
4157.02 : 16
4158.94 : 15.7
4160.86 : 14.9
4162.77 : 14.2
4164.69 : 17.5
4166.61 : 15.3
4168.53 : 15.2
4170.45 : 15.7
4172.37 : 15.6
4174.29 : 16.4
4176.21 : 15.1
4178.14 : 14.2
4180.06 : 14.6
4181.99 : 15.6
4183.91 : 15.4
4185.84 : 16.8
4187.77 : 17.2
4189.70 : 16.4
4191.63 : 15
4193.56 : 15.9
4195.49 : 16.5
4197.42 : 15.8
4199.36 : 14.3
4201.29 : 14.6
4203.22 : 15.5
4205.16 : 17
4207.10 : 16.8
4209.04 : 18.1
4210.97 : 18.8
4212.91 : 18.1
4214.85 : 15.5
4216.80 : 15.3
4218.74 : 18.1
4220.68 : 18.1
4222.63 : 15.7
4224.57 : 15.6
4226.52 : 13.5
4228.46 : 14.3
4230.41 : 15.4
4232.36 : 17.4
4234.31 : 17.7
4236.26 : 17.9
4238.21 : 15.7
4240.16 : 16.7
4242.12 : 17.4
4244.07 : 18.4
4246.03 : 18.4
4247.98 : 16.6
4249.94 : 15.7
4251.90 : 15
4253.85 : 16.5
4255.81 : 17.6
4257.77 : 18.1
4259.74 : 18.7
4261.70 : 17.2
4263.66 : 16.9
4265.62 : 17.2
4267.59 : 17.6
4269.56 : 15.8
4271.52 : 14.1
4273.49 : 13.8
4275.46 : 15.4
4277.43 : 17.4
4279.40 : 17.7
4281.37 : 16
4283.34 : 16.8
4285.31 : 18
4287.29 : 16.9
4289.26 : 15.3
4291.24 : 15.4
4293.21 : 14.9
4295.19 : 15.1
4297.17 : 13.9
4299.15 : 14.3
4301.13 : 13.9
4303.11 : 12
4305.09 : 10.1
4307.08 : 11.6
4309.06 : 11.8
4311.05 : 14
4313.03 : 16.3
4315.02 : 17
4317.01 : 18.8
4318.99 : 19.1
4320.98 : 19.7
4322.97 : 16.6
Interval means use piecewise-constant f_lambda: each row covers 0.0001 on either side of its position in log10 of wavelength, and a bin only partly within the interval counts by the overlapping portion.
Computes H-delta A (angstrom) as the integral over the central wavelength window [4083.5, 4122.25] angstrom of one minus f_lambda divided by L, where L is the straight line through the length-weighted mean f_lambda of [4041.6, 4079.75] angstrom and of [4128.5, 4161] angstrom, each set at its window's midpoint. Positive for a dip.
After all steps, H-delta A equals -2.3 angstrom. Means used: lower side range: 15.6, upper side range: 15.3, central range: 16.4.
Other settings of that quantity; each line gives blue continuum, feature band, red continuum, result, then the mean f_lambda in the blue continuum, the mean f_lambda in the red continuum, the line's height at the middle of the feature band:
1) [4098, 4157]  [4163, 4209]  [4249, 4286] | 0.9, 15.8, 16.6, 16.1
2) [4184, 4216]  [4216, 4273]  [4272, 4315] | -3.6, 16.4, 14.8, 15.6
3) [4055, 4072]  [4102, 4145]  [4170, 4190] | -0.8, 15.7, 15.7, 15.7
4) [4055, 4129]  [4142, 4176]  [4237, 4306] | 1.7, 16.2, 16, 16.1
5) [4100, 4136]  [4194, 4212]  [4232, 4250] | 0.6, 16.3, 17.3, 17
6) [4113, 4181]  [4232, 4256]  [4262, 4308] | -2.4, 15.8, 15.3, 15.4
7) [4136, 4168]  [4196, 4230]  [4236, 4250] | 0.6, 15.1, 17.1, 16.5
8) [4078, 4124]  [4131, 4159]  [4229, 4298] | 1.9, 16.3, 16.5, 16.3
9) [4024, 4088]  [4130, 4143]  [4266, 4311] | -0.1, 15.7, 14.9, 15.4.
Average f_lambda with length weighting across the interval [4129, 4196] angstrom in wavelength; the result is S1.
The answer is 15.5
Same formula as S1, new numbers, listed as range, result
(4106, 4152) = 15.9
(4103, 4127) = 16.5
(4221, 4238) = 16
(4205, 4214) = 17.8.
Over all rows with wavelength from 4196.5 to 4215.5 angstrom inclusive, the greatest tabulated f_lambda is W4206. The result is 18.8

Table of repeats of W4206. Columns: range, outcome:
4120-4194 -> 17.9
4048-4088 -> 17.6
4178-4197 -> 17.2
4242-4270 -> 18.7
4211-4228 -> 18.1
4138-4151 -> 14.7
